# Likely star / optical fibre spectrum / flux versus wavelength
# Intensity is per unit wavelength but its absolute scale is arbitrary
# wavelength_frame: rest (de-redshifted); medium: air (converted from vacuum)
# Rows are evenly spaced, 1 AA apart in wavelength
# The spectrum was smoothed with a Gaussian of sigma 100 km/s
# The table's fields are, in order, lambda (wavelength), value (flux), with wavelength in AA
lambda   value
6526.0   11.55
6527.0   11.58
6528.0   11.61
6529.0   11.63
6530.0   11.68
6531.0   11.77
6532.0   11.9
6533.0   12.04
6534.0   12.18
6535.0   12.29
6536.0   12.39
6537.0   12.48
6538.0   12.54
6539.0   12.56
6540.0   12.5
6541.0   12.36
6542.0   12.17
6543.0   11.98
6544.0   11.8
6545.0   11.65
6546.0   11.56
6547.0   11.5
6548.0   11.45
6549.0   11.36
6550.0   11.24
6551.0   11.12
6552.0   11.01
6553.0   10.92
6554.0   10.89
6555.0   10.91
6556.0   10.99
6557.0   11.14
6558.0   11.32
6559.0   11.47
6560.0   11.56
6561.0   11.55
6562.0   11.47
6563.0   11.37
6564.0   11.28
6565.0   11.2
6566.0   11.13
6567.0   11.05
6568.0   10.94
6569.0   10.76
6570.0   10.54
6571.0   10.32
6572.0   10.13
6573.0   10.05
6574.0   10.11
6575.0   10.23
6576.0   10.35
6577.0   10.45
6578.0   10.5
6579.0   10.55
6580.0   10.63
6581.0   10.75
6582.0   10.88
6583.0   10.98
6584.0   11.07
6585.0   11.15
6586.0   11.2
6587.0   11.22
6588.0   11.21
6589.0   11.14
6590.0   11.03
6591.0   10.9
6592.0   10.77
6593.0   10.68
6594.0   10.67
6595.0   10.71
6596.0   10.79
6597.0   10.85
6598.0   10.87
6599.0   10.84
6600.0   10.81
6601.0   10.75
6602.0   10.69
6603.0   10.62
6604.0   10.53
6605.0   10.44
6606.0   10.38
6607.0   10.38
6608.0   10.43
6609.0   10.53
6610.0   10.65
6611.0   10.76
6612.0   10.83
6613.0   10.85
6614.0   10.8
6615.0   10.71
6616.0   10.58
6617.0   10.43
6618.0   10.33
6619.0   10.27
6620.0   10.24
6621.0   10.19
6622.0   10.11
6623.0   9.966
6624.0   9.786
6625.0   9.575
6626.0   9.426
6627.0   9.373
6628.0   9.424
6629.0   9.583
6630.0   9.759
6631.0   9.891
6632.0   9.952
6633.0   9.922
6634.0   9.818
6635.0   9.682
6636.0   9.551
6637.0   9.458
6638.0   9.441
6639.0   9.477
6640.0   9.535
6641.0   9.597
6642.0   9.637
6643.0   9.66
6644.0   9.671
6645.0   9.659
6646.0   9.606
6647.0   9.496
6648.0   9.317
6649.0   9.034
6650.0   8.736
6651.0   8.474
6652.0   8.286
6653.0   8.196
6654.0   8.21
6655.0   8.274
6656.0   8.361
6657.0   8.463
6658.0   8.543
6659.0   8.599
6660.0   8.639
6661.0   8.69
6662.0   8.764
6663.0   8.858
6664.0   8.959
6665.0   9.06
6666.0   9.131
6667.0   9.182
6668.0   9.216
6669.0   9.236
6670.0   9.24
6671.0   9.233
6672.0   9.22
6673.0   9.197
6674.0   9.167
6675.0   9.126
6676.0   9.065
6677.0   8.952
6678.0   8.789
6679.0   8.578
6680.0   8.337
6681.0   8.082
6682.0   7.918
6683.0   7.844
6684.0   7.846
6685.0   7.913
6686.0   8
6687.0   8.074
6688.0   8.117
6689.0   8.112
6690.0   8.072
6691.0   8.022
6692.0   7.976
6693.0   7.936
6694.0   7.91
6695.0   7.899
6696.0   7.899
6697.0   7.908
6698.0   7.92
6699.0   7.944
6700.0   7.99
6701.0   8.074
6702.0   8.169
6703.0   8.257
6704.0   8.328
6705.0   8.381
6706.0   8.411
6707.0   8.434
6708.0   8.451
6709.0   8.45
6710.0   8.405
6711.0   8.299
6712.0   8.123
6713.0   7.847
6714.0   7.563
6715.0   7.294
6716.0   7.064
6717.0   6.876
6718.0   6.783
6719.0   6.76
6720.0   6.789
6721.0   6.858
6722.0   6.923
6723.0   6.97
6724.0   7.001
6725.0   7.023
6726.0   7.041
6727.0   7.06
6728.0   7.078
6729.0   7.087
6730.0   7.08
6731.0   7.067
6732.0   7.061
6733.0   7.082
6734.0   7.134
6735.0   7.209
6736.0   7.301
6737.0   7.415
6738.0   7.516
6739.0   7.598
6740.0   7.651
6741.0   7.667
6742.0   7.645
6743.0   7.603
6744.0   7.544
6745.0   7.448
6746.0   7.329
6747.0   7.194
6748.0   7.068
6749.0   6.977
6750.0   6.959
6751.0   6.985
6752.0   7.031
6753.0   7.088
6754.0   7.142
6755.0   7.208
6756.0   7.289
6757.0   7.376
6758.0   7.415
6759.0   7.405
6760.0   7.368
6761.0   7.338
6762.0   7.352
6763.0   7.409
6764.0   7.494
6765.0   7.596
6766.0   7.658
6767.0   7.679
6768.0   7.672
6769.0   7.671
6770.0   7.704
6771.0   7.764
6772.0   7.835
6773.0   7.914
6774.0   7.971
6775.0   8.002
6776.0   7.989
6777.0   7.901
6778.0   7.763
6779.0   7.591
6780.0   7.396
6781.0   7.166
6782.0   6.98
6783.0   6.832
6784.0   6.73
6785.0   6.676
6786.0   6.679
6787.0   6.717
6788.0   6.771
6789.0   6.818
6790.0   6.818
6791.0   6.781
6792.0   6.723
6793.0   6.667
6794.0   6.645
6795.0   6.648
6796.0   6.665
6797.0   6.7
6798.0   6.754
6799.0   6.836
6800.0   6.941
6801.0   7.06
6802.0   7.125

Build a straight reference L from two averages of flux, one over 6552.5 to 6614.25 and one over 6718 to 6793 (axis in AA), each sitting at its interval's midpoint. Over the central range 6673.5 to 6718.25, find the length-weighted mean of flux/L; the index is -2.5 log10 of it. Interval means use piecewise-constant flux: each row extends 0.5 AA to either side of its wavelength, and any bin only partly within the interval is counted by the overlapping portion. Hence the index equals 0.05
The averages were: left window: 10.8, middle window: 8.11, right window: 7.26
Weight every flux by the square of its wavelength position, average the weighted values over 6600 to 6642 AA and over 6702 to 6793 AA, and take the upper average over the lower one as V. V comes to 0.76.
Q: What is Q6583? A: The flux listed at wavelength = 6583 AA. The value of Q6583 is 10.98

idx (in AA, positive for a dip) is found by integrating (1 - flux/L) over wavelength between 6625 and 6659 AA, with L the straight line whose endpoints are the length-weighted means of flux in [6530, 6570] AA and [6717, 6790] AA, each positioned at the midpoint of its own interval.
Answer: 1.4 AA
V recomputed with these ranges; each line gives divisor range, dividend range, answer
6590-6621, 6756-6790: 0.73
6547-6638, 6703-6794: 0.73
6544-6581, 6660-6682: 0.84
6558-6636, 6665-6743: 0.77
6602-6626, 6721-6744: 0.72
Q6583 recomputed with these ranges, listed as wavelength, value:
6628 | 9.424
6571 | 10.32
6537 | 12.48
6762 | 7.352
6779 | 7.591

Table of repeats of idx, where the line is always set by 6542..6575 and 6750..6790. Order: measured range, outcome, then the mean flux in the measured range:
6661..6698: 1.88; 8.52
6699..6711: 0.31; 8.29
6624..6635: 0.20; 9.68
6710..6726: 2.01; 7.24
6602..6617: -0.58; 10.6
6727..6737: 1.12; 7.13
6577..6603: -0.73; 10.9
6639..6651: 0.22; 9.41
